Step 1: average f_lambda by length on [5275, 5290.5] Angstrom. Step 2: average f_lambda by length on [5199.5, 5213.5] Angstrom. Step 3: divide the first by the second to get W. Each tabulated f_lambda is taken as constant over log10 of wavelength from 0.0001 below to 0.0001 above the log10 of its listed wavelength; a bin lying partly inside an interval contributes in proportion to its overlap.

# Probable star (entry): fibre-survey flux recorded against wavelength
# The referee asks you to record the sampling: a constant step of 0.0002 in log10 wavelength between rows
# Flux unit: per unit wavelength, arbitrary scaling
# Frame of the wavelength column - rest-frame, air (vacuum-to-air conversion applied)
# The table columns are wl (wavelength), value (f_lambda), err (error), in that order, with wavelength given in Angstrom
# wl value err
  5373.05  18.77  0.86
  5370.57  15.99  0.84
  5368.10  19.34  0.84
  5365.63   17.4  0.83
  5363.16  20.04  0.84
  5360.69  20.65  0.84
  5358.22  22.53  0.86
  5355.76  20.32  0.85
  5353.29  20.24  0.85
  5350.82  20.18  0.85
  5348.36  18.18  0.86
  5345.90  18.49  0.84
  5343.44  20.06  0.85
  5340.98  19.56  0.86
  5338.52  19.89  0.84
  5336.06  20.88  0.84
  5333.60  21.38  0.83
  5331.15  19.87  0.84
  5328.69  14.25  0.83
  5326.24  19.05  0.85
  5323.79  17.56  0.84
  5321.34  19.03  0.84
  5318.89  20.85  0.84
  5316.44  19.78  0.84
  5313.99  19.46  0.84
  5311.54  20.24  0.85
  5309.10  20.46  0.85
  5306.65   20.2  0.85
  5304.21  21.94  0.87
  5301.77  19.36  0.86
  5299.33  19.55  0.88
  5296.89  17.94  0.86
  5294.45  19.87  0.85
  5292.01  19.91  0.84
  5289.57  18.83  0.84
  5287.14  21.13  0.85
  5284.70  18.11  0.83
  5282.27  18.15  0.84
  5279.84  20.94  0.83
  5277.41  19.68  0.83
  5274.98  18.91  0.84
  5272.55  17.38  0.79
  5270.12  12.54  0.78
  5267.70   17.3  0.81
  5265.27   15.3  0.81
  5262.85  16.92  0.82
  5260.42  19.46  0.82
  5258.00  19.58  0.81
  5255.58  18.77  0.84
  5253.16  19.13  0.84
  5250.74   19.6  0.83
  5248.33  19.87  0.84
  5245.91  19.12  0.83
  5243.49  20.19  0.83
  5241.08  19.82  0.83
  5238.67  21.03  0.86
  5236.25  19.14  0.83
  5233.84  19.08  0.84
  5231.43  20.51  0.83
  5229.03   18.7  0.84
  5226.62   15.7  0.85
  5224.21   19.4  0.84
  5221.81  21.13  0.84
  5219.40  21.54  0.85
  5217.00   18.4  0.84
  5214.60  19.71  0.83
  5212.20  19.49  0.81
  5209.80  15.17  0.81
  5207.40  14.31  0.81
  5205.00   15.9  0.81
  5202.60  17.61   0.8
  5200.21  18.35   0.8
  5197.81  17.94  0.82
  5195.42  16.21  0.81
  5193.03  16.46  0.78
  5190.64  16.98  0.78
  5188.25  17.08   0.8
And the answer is 1.16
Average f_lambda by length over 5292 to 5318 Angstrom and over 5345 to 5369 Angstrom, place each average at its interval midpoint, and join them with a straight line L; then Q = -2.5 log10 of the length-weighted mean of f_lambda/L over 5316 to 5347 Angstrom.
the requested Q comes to 0.031 mag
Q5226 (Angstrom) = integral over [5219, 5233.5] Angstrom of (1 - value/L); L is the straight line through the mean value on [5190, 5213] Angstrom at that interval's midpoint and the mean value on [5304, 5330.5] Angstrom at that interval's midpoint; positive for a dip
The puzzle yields -1.71 Angstrom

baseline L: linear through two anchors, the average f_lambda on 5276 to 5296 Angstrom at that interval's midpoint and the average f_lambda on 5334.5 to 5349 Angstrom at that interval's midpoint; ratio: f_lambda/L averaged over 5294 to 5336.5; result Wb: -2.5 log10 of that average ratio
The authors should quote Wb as 0.00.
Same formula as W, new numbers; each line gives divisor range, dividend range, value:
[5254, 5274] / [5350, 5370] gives 1.16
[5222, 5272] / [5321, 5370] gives 1.04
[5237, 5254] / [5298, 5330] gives 0.98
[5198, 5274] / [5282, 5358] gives 1.06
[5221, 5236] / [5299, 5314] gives 1.06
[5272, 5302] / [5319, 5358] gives 1.01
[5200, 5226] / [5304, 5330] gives 1.06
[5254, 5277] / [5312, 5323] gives 1.13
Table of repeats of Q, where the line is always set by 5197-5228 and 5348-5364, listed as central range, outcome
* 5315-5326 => 0.031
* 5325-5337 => 0.054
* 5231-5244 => -0.082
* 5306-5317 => -0.018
